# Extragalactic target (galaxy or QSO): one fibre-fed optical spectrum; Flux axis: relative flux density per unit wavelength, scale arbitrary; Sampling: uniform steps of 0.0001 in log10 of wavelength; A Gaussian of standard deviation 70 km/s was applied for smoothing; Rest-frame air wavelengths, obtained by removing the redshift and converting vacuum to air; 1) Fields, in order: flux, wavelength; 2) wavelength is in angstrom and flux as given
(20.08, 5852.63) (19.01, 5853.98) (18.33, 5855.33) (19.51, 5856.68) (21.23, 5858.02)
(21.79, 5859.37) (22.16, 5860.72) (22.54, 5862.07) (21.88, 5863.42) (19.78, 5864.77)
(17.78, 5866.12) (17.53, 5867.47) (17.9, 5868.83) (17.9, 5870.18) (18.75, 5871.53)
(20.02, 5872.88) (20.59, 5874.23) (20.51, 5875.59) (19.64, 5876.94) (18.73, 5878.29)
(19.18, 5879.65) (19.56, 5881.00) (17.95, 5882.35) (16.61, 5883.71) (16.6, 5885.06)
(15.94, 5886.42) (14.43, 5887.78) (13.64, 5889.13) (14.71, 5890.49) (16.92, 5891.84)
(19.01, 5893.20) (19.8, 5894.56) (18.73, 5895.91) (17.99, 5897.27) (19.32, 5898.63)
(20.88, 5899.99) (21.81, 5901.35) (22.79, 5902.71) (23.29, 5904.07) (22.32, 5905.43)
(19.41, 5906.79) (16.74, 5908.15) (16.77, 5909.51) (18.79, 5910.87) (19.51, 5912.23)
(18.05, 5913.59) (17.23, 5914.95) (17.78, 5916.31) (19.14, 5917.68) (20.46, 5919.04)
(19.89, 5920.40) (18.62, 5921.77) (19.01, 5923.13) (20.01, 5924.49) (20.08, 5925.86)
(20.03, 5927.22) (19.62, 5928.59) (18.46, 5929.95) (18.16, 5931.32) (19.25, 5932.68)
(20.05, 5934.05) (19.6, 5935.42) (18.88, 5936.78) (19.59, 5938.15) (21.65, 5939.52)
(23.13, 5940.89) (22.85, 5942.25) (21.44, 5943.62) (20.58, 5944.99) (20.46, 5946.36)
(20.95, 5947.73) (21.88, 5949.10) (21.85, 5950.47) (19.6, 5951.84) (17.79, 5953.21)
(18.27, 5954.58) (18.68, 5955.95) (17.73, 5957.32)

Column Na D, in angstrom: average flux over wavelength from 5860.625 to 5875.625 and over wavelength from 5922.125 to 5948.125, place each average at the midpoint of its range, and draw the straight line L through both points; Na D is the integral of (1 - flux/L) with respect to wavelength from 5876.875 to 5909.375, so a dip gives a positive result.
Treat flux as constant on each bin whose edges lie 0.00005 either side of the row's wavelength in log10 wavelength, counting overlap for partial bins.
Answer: 2.1 angstrom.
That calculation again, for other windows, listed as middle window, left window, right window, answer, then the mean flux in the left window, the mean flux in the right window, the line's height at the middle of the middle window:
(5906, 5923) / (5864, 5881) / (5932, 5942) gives 1.2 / 19.1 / 20.4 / 19.9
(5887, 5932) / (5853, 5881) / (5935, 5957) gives 2.7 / 19.7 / 20.4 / 20.1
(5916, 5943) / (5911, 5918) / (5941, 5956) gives -0.7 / 18.3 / 20.6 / 19.3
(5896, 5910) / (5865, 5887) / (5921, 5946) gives -0.7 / 18.5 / 20.1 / 19.2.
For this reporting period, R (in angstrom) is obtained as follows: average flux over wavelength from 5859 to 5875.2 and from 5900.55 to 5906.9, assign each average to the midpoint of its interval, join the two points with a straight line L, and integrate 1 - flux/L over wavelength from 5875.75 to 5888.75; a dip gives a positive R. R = 1.9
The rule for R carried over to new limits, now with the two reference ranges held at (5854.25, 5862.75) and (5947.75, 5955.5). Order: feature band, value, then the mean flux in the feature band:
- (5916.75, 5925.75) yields 0.32 angstrom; 19.5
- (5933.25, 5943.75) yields -0.41 angstrom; 20.9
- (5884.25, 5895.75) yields 2.27 angstrom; 16.5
